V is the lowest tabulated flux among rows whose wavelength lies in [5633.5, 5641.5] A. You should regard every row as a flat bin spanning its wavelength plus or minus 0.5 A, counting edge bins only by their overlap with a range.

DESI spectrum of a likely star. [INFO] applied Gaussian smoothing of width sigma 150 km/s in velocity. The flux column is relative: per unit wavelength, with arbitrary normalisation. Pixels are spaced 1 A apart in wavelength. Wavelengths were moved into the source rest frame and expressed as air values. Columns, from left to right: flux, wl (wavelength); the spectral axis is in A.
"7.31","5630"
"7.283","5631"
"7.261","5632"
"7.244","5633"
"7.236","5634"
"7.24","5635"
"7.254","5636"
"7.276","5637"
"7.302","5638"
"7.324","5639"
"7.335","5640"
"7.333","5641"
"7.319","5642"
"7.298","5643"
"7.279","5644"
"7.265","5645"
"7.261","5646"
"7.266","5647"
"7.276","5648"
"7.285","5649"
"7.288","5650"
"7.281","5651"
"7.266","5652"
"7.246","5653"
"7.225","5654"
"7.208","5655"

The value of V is 7.236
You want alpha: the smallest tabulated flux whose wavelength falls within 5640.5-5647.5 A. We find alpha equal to 7.261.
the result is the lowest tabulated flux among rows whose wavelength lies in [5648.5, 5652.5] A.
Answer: 7.266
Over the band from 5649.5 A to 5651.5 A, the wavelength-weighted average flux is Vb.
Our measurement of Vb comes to 7.28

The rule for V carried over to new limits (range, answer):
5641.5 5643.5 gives 7.298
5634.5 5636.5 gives 7.24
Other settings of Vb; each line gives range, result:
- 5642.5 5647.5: 7.27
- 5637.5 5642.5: 7.32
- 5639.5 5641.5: 7.33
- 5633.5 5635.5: 7.24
